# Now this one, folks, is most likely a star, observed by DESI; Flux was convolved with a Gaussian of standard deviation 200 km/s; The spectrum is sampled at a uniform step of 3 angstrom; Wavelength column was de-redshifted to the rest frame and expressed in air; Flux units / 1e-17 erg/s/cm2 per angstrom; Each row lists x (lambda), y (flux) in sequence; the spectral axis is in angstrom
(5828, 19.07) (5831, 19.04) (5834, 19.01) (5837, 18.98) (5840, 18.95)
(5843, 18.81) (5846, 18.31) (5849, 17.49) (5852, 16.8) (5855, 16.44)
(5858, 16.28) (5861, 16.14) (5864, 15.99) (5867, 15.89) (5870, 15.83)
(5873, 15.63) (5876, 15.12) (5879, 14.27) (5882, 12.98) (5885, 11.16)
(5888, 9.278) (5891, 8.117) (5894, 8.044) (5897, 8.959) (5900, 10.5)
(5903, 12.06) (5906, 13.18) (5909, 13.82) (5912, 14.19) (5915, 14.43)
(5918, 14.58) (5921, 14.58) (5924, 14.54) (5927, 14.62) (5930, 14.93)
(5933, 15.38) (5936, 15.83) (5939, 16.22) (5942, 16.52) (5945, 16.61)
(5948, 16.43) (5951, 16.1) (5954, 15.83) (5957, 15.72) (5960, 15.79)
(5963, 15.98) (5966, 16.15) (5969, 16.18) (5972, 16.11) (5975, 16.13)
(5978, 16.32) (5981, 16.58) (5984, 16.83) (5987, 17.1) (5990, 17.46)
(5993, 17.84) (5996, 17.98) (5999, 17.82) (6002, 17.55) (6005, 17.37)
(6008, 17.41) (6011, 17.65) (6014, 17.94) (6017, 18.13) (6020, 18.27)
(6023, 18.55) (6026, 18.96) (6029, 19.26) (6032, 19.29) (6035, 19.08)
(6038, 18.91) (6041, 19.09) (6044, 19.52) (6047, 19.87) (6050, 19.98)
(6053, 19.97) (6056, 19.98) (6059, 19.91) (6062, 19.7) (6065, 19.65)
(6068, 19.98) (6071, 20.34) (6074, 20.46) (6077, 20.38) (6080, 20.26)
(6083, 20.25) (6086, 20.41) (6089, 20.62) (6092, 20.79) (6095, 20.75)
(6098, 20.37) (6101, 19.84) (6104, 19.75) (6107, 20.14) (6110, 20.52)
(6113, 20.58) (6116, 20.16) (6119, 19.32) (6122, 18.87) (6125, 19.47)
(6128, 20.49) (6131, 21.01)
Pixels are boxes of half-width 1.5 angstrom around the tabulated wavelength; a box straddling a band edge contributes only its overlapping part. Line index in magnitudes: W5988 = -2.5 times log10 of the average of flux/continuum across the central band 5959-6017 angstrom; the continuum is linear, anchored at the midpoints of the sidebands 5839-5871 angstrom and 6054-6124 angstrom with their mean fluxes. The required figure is 0.11 mag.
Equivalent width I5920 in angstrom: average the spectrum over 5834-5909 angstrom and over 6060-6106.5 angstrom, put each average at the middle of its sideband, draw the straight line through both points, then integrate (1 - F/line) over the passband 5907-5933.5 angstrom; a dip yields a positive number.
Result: 2.2 angstrom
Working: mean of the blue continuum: 14.5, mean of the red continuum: 20.2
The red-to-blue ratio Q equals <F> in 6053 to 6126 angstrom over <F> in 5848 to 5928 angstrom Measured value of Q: 1.5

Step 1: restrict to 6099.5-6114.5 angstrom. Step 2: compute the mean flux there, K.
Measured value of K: 20.2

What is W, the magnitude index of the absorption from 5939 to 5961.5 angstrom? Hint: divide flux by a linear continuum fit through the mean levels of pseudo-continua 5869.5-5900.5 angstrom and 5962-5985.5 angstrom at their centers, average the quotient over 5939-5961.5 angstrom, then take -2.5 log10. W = -0.08 mag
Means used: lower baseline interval 11.7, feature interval 16.1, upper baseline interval 16.3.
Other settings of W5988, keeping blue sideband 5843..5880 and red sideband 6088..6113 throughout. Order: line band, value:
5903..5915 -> 0.249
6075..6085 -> -0.016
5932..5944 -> 0.101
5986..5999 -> 0.054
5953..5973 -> 0.132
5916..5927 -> 0.189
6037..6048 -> 0.002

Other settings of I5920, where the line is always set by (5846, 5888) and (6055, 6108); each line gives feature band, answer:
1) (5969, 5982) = 1.10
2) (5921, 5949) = 2.06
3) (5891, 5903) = 4.94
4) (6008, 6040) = 0.56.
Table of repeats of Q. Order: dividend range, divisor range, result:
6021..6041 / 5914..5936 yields 1.28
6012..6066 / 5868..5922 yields 1.52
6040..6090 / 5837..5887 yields 1.25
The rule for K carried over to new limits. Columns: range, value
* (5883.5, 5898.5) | 9.11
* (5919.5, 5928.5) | 14.6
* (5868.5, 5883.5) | 14.8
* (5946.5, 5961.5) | 16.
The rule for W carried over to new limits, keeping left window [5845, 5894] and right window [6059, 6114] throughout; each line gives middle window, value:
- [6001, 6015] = 0.04 mag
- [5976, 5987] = 0.05 mag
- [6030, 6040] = -0.01 mag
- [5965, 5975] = 0.07 mag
